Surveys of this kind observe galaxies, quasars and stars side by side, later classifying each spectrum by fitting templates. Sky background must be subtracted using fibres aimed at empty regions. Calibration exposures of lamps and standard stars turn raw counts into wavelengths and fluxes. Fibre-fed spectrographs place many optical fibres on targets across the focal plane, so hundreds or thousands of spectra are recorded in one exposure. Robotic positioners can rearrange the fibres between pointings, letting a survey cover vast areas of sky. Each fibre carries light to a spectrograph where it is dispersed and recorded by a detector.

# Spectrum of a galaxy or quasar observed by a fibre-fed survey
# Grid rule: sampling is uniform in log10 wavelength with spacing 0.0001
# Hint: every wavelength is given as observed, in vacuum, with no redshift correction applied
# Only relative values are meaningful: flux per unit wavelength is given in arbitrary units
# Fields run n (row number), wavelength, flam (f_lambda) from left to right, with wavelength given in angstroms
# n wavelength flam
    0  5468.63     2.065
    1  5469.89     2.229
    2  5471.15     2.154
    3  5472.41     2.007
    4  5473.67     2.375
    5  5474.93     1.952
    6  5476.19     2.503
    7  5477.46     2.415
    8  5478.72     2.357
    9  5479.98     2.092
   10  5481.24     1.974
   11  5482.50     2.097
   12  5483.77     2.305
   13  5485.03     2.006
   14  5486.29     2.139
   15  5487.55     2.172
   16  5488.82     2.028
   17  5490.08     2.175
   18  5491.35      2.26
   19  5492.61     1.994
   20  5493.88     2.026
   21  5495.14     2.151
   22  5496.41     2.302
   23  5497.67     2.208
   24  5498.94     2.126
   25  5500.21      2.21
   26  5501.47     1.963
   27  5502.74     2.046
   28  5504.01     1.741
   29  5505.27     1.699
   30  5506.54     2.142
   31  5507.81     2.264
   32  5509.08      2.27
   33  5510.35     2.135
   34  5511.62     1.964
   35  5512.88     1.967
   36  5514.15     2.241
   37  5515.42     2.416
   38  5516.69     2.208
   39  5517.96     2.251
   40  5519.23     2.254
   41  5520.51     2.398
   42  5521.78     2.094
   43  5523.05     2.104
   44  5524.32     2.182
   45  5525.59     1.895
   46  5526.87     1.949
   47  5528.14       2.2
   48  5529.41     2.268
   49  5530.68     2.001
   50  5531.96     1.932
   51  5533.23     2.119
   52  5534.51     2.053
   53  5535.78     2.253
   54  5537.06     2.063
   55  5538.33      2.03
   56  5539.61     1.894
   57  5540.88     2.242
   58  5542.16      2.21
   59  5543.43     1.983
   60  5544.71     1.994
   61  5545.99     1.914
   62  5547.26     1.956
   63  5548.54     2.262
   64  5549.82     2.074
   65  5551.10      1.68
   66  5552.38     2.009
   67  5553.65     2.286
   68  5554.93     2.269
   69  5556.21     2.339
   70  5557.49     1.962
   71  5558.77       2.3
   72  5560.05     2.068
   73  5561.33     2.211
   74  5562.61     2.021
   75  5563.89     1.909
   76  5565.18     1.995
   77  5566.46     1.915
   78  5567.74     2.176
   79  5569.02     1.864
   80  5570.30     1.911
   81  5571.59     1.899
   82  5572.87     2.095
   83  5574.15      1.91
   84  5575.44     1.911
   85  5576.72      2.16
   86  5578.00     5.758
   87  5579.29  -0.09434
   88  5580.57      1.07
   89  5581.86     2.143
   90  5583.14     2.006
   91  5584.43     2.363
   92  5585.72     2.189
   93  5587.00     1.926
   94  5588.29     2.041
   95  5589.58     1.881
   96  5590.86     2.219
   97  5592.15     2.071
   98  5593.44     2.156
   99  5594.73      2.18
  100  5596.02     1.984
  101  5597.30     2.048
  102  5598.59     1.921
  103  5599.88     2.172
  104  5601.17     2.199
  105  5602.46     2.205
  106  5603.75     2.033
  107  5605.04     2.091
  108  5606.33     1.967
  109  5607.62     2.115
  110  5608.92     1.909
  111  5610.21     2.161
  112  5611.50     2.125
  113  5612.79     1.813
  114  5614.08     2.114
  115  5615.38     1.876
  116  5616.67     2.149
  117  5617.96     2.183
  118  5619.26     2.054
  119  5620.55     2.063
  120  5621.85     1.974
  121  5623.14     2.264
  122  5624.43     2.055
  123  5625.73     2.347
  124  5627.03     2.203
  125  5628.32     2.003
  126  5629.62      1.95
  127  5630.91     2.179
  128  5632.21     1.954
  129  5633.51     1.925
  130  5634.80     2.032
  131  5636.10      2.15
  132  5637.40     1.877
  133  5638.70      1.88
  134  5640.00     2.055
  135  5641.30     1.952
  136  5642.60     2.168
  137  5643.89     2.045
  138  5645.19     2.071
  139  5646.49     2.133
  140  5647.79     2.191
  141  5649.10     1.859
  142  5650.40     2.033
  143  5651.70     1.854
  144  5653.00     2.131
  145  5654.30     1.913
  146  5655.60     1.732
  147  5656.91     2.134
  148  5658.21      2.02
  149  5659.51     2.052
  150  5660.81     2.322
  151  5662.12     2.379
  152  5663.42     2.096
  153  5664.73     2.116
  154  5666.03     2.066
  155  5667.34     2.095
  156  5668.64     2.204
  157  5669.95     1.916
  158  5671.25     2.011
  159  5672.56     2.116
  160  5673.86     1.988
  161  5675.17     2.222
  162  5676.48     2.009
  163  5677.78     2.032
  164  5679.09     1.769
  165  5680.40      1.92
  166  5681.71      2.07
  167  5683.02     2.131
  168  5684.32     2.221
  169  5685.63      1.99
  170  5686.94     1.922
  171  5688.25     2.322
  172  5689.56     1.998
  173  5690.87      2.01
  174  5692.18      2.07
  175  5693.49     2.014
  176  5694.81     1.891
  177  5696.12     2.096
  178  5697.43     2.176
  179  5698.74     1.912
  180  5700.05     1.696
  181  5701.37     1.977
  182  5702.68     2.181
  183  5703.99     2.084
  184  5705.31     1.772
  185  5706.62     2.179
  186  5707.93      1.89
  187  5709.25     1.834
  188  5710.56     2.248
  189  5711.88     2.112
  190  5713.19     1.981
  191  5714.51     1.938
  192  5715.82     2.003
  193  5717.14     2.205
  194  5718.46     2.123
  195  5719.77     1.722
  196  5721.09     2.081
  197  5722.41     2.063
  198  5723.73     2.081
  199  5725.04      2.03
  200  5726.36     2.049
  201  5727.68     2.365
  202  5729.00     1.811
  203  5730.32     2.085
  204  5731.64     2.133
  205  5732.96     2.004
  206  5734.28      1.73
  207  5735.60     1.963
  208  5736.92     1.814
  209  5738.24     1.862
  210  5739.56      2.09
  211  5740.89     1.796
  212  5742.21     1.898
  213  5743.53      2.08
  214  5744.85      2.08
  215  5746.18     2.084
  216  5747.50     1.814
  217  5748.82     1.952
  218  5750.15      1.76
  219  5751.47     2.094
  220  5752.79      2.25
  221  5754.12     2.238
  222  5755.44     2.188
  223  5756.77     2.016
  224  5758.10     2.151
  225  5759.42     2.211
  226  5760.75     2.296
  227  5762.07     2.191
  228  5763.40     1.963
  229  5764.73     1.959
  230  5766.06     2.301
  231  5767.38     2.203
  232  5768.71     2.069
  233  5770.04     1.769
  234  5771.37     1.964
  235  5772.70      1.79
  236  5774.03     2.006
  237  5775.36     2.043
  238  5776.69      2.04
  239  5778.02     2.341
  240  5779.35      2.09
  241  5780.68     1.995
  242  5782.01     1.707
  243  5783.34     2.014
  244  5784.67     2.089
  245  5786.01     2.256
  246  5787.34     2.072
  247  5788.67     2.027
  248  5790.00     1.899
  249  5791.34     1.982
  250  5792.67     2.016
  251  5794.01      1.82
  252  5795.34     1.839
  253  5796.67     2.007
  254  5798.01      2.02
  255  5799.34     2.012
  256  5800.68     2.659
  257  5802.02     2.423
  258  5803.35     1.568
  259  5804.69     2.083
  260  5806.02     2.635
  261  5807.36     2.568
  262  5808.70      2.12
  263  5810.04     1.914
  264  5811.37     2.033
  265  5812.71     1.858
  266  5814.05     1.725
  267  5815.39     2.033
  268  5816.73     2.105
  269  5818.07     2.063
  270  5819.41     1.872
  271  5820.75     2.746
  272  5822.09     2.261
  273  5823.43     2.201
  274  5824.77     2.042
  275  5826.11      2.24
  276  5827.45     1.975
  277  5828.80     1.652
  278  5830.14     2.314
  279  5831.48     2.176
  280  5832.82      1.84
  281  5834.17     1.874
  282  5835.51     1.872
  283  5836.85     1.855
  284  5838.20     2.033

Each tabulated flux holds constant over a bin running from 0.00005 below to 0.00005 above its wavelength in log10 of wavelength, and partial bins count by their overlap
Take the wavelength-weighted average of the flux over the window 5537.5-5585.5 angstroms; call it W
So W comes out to 2.07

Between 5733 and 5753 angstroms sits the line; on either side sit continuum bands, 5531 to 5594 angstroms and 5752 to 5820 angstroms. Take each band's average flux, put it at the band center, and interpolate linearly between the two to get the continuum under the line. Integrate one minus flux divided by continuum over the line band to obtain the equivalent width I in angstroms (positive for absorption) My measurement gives 1.2 angstroms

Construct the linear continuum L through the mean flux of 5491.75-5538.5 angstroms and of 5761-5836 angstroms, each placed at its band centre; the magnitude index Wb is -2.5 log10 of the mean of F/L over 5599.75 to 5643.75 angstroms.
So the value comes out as 0.016 mag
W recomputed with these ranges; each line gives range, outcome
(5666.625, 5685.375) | 2.05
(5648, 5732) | 2.04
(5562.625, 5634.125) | 2.07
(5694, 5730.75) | 2.02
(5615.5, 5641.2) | 2.06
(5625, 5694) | 2.05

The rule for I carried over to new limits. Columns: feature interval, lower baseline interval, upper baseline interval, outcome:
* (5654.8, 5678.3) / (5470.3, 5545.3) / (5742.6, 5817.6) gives 0.06 angstroms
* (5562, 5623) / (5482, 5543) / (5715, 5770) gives 0.84 angstroms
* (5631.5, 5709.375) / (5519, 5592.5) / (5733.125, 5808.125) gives 1.21 angstroms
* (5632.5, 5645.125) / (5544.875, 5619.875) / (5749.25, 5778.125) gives 0.38 angstroms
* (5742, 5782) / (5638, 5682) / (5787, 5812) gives 0.40 angstroms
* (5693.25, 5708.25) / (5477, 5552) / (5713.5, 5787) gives 0.43 angstroms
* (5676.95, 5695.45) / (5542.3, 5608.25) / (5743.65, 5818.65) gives 0.37 angstroms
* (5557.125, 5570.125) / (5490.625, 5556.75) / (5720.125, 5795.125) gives 0.33 angstroms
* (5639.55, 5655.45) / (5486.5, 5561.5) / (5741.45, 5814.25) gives 0.46 angstroms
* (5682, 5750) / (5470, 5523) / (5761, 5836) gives 2.48 angstroms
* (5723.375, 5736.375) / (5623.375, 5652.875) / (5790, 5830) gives 0.28 angstroms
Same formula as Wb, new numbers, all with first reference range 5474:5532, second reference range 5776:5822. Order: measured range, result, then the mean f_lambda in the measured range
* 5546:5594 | 0.02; 2.08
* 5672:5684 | 0.04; 2.03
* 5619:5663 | 0.03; 2.06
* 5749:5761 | -0.02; 2.12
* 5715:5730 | 0.02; 2.05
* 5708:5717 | 0.04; 2.02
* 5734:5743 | 0.11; 1.89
